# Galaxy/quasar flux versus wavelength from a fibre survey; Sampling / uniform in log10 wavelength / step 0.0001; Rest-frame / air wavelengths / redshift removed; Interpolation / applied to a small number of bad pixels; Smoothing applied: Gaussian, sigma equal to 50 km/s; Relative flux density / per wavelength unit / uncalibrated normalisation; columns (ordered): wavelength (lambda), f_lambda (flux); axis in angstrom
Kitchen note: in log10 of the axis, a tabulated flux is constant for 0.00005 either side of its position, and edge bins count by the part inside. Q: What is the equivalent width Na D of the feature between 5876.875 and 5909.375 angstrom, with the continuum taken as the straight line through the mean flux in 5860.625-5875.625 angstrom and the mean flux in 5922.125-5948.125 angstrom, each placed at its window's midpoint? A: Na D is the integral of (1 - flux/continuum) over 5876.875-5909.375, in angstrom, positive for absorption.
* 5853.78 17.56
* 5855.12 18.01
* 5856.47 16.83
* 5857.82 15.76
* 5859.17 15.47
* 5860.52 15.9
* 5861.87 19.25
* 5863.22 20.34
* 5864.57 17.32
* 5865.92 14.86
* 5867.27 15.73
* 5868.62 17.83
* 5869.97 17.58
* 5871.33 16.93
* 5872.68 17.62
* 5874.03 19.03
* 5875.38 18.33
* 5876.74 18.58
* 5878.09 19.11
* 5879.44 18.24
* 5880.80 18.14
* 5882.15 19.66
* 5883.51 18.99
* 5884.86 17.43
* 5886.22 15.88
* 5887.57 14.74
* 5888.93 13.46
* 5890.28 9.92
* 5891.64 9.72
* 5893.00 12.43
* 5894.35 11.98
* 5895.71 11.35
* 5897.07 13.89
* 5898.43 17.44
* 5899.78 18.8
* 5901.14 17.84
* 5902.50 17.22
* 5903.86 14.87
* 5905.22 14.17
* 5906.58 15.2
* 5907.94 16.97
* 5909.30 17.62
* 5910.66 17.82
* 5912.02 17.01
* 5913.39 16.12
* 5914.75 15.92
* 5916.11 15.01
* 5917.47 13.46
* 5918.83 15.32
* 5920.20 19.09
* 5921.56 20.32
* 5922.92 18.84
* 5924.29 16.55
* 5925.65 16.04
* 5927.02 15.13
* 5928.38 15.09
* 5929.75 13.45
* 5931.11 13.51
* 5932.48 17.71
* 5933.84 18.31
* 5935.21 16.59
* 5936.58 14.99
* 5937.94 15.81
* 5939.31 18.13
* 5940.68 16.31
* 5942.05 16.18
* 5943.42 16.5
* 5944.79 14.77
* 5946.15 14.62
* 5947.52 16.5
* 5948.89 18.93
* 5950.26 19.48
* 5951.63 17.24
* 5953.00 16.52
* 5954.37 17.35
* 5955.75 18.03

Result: 2.7 angstrom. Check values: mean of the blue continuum 17.6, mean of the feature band 15.6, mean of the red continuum 16.1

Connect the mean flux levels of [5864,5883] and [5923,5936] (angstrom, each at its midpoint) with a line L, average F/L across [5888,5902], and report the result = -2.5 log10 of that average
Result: 0.23 mag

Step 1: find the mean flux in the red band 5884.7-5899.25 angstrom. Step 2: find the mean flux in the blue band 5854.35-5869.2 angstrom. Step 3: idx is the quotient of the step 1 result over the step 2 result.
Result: 0.79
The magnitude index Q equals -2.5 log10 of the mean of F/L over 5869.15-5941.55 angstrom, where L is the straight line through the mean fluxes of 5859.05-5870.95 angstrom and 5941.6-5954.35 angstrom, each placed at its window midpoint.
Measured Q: 0.052 mag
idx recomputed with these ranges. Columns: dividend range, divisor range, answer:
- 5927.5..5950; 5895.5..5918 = 1.01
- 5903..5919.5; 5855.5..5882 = 0.90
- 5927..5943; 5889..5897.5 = 1.38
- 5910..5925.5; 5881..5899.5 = 1.15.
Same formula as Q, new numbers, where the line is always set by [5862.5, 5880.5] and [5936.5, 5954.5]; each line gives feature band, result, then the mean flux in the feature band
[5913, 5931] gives 0.063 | 16.1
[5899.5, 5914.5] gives 0.043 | 16.6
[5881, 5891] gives 0.116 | 15.8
